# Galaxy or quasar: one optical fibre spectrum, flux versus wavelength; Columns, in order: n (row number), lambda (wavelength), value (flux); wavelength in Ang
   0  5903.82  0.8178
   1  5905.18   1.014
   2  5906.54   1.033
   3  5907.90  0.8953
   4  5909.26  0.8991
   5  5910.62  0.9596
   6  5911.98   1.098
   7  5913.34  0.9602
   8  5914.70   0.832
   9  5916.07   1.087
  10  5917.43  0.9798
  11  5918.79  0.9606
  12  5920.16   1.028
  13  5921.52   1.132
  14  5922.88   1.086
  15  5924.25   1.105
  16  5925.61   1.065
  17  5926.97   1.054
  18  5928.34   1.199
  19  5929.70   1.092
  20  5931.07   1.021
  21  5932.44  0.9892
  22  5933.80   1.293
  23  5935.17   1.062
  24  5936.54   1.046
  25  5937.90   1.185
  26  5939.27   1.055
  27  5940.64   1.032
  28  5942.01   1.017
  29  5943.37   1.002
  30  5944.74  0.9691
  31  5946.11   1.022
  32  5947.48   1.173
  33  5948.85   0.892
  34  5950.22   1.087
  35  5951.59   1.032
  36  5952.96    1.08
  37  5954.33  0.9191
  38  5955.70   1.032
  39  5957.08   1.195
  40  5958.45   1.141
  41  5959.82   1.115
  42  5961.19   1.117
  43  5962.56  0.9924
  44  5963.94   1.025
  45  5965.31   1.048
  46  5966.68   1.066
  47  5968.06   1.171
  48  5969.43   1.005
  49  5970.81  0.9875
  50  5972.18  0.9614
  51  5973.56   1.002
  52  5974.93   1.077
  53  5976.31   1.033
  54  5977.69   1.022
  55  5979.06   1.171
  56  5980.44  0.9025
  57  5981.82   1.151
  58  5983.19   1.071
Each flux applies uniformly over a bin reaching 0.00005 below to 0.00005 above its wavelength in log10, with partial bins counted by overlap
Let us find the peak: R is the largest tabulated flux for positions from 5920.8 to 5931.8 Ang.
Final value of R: 1.199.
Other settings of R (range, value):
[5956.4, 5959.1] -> 1.195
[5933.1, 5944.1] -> 1.293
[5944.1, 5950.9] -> 1.173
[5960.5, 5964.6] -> 1.117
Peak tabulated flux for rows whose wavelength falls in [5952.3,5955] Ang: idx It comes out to 1.08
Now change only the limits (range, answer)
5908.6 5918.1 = 1.098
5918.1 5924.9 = 1.132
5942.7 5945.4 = 1.002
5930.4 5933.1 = 1.021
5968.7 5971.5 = 1.005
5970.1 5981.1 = 1.171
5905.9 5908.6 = 1.033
